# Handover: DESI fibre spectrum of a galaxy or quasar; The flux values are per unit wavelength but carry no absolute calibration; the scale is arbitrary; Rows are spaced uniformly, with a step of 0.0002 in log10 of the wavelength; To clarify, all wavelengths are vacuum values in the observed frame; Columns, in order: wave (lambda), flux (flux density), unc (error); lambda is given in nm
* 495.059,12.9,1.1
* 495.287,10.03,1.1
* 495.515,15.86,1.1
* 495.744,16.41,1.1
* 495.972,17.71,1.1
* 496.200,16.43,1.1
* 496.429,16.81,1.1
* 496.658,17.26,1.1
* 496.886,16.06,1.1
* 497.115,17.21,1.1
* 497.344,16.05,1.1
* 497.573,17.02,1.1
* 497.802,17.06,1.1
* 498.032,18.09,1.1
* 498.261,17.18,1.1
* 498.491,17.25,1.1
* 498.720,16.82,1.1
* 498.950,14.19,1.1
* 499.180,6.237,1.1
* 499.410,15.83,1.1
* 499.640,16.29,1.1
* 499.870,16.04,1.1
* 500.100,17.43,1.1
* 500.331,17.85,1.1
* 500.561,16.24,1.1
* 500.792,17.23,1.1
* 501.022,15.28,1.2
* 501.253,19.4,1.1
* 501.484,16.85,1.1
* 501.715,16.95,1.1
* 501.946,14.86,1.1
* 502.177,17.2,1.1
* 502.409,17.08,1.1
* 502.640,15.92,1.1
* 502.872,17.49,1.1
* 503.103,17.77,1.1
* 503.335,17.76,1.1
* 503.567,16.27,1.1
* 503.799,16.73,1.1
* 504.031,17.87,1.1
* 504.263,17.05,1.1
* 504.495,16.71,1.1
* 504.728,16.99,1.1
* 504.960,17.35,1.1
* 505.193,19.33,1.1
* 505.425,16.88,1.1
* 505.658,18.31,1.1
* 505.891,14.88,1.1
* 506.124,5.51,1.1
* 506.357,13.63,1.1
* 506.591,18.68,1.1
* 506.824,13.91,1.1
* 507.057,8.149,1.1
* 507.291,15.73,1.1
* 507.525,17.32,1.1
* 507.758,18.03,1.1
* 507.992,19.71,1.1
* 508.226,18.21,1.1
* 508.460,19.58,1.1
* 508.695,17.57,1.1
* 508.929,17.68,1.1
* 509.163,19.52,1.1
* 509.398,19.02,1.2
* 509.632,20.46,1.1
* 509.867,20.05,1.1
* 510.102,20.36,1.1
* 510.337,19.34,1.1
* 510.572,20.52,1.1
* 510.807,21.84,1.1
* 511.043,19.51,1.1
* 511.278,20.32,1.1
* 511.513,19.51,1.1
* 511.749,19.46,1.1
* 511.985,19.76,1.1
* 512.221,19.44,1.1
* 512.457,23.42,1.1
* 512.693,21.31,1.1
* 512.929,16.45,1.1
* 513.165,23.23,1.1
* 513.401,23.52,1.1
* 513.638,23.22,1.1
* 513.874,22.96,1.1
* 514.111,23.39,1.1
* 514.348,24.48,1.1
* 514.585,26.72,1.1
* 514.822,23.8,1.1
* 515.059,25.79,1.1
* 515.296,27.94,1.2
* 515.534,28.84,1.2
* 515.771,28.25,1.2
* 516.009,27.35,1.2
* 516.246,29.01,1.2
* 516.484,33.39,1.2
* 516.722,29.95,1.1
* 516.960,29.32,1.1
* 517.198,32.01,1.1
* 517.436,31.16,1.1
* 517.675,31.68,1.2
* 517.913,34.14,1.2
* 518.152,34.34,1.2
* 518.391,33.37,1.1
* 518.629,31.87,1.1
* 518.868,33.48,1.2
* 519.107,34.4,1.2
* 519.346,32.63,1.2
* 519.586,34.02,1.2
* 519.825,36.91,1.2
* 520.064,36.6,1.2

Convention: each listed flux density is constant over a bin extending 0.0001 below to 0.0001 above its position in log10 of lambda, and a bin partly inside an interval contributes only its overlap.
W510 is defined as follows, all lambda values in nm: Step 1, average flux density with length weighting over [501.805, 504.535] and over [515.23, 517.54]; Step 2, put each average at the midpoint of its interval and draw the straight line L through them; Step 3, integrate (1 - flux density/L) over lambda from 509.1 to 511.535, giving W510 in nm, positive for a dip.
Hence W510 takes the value 0.38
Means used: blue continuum 16.9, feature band 20.1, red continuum 29.8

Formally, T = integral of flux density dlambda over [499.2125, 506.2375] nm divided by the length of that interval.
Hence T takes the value 16.5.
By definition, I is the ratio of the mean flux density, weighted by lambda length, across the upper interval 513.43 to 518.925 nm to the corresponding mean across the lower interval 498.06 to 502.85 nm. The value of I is 1.78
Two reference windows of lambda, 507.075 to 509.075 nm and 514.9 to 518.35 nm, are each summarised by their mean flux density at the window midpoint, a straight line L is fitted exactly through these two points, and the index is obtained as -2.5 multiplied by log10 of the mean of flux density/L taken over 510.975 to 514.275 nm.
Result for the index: 0.15 mag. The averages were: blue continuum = 17.5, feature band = 21.2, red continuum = 30.2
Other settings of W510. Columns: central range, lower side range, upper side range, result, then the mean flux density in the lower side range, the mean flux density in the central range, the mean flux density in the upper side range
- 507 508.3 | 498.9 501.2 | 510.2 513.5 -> 0.155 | 15.4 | 16.5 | 20.5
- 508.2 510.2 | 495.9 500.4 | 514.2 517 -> 0.371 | 16.2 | 19.2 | 27.8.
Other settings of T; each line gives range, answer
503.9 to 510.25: 17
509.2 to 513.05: 20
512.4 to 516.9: 25.5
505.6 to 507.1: 13.4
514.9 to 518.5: 30.4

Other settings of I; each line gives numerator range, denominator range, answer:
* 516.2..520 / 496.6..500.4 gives 2.04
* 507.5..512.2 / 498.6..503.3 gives 1.20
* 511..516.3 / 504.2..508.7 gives 1.45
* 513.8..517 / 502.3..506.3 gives 1.66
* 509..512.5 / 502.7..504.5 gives 1.17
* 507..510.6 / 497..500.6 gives 1.14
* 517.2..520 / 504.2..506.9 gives 2.12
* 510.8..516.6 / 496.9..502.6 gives 1.46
